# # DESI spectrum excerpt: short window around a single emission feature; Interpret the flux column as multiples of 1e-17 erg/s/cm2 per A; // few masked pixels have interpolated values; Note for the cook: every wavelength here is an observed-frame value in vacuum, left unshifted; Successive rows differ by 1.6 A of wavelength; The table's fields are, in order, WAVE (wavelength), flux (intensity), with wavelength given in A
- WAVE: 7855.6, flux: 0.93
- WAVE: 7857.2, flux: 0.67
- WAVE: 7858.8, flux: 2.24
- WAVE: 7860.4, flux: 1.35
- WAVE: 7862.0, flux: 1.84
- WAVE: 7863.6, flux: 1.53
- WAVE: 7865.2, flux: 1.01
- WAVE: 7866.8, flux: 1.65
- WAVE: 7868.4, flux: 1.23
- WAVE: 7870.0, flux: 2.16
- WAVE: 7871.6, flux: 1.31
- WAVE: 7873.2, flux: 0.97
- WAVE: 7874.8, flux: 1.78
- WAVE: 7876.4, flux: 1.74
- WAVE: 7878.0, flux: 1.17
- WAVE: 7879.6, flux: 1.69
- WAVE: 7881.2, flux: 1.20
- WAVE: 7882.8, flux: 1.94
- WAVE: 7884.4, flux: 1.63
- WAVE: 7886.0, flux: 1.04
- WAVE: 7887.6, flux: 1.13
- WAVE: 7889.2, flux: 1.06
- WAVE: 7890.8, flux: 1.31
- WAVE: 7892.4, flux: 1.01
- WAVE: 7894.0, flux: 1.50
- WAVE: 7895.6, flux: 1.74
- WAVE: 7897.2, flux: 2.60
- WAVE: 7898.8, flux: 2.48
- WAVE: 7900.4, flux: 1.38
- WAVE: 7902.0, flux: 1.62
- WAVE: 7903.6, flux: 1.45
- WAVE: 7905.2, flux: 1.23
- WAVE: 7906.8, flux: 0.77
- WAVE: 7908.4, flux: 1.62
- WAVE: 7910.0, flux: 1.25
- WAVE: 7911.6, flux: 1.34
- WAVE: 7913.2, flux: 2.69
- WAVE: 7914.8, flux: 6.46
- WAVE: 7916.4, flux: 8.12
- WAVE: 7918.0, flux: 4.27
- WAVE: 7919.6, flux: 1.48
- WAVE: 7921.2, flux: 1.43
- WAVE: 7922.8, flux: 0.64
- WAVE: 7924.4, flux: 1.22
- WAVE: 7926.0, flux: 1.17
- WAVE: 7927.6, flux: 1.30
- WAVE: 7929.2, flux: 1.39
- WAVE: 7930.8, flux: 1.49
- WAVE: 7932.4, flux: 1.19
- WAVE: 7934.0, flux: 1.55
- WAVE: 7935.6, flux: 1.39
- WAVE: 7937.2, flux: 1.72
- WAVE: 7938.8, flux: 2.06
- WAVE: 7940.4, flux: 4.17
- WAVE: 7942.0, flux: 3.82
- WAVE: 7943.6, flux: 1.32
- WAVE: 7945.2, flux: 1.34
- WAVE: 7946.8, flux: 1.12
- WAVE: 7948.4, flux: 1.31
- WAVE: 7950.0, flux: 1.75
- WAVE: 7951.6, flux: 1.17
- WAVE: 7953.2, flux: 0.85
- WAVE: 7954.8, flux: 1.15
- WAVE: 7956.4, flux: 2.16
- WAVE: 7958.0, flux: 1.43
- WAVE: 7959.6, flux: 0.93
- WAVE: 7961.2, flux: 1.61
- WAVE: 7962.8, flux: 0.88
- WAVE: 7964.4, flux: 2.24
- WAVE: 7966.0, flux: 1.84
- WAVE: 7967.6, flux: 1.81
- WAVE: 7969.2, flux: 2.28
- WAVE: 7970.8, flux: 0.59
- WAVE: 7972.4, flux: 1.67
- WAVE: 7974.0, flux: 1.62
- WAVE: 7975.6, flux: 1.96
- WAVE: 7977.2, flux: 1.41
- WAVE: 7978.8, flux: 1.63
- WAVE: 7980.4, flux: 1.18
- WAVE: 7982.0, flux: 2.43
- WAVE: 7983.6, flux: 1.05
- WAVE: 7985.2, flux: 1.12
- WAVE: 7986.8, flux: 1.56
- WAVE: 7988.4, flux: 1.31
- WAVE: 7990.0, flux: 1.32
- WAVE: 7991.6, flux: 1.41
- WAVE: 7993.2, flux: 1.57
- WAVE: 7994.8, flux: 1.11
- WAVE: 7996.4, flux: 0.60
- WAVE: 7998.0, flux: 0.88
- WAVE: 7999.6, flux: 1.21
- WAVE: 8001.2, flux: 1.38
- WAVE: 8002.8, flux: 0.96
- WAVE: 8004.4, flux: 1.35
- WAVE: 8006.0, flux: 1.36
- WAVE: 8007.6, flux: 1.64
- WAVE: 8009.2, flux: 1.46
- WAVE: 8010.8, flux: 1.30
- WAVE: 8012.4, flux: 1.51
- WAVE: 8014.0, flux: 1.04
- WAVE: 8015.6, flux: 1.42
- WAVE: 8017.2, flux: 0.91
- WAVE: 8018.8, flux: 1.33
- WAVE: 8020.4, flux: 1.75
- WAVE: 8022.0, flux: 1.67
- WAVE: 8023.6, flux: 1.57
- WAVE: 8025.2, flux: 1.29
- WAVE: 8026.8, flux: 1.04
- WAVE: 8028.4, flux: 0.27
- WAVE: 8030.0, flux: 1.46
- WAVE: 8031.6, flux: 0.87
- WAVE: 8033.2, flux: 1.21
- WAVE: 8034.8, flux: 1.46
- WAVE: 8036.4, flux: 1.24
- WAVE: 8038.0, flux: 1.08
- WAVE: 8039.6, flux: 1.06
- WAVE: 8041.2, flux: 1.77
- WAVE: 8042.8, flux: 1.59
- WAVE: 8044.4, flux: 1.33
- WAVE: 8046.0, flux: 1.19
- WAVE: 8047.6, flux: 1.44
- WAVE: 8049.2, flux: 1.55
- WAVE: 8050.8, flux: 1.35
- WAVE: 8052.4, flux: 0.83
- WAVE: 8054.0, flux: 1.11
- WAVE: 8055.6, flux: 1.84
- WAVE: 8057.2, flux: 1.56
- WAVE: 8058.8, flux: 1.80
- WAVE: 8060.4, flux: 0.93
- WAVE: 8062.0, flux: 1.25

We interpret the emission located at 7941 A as [N II] 6583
